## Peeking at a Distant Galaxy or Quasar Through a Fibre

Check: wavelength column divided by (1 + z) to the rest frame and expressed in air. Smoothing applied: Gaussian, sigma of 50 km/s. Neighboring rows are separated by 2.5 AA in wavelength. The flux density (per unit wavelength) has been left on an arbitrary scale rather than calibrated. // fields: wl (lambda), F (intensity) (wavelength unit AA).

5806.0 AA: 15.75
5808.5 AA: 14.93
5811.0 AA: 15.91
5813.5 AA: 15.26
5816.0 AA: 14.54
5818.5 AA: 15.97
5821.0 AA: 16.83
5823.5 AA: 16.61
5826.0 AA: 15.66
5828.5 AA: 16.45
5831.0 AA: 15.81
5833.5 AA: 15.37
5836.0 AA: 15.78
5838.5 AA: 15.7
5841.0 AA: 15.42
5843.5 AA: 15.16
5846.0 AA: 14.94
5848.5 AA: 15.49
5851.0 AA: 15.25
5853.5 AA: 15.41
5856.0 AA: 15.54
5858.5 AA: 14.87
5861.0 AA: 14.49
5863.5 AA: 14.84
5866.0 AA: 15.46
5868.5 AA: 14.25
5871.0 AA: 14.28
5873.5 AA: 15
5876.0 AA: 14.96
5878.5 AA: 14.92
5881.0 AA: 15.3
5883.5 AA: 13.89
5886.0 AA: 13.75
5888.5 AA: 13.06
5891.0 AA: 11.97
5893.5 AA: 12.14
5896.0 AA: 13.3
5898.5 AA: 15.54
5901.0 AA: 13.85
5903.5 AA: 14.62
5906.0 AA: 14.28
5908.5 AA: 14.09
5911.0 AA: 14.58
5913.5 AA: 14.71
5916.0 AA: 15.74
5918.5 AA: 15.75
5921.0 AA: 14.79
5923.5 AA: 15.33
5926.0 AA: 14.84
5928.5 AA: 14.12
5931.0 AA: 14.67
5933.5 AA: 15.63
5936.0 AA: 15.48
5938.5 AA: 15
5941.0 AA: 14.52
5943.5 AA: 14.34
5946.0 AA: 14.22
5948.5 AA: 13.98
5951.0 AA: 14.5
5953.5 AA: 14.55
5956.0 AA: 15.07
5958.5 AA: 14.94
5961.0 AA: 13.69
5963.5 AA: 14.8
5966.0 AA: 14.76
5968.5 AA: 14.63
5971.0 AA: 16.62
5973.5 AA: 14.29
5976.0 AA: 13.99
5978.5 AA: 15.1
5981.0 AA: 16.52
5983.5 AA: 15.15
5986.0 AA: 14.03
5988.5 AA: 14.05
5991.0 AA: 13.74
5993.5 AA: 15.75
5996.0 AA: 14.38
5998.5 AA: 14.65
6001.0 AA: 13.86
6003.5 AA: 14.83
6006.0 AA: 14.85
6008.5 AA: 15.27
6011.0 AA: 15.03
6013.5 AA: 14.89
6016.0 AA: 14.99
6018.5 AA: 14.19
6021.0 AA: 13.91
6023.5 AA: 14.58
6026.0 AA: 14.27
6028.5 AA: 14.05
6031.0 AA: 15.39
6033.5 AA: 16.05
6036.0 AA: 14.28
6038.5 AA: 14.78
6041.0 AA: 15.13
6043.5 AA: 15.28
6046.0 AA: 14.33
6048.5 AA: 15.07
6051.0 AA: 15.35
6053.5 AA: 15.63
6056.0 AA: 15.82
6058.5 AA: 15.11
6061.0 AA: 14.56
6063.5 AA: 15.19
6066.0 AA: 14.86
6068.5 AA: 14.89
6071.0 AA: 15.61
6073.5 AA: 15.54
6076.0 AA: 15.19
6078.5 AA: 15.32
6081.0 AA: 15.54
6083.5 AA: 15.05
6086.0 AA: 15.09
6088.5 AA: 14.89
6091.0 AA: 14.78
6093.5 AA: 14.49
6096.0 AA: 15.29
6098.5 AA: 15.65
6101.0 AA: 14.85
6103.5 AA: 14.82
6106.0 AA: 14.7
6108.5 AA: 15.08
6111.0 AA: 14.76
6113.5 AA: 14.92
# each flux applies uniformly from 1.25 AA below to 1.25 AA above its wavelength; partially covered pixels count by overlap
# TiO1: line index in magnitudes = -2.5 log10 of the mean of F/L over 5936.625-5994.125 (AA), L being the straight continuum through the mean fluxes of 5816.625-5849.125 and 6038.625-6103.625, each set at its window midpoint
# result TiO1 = 0.05 mag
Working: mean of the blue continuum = 15.8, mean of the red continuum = 15.1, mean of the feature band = 14.7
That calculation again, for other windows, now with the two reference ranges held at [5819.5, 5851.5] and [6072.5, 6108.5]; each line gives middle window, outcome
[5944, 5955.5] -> 0.079 mag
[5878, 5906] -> 0.130 mag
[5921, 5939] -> 0.036 mag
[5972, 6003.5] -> 0.051 mag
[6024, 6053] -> 0.022 mag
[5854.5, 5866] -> 0.048 mag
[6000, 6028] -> 0.050 mag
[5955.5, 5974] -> 0.039 mag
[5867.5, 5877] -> 0.073 mag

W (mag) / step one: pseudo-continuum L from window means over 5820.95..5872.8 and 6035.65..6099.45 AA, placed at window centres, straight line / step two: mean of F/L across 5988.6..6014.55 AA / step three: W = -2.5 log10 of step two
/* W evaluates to 0.04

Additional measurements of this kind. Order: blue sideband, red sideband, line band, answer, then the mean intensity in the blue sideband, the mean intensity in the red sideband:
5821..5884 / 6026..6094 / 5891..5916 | 0.08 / 15.3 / 15.1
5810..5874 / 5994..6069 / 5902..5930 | 0.03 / 15.4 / 14.9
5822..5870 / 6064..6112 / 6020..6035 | 0.03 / 15.4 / 15.1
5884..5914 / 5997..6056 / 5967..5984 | -0.06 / 13.8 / 14.8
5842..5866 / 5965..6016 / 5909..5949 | 0.01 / 15.1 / 14.8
